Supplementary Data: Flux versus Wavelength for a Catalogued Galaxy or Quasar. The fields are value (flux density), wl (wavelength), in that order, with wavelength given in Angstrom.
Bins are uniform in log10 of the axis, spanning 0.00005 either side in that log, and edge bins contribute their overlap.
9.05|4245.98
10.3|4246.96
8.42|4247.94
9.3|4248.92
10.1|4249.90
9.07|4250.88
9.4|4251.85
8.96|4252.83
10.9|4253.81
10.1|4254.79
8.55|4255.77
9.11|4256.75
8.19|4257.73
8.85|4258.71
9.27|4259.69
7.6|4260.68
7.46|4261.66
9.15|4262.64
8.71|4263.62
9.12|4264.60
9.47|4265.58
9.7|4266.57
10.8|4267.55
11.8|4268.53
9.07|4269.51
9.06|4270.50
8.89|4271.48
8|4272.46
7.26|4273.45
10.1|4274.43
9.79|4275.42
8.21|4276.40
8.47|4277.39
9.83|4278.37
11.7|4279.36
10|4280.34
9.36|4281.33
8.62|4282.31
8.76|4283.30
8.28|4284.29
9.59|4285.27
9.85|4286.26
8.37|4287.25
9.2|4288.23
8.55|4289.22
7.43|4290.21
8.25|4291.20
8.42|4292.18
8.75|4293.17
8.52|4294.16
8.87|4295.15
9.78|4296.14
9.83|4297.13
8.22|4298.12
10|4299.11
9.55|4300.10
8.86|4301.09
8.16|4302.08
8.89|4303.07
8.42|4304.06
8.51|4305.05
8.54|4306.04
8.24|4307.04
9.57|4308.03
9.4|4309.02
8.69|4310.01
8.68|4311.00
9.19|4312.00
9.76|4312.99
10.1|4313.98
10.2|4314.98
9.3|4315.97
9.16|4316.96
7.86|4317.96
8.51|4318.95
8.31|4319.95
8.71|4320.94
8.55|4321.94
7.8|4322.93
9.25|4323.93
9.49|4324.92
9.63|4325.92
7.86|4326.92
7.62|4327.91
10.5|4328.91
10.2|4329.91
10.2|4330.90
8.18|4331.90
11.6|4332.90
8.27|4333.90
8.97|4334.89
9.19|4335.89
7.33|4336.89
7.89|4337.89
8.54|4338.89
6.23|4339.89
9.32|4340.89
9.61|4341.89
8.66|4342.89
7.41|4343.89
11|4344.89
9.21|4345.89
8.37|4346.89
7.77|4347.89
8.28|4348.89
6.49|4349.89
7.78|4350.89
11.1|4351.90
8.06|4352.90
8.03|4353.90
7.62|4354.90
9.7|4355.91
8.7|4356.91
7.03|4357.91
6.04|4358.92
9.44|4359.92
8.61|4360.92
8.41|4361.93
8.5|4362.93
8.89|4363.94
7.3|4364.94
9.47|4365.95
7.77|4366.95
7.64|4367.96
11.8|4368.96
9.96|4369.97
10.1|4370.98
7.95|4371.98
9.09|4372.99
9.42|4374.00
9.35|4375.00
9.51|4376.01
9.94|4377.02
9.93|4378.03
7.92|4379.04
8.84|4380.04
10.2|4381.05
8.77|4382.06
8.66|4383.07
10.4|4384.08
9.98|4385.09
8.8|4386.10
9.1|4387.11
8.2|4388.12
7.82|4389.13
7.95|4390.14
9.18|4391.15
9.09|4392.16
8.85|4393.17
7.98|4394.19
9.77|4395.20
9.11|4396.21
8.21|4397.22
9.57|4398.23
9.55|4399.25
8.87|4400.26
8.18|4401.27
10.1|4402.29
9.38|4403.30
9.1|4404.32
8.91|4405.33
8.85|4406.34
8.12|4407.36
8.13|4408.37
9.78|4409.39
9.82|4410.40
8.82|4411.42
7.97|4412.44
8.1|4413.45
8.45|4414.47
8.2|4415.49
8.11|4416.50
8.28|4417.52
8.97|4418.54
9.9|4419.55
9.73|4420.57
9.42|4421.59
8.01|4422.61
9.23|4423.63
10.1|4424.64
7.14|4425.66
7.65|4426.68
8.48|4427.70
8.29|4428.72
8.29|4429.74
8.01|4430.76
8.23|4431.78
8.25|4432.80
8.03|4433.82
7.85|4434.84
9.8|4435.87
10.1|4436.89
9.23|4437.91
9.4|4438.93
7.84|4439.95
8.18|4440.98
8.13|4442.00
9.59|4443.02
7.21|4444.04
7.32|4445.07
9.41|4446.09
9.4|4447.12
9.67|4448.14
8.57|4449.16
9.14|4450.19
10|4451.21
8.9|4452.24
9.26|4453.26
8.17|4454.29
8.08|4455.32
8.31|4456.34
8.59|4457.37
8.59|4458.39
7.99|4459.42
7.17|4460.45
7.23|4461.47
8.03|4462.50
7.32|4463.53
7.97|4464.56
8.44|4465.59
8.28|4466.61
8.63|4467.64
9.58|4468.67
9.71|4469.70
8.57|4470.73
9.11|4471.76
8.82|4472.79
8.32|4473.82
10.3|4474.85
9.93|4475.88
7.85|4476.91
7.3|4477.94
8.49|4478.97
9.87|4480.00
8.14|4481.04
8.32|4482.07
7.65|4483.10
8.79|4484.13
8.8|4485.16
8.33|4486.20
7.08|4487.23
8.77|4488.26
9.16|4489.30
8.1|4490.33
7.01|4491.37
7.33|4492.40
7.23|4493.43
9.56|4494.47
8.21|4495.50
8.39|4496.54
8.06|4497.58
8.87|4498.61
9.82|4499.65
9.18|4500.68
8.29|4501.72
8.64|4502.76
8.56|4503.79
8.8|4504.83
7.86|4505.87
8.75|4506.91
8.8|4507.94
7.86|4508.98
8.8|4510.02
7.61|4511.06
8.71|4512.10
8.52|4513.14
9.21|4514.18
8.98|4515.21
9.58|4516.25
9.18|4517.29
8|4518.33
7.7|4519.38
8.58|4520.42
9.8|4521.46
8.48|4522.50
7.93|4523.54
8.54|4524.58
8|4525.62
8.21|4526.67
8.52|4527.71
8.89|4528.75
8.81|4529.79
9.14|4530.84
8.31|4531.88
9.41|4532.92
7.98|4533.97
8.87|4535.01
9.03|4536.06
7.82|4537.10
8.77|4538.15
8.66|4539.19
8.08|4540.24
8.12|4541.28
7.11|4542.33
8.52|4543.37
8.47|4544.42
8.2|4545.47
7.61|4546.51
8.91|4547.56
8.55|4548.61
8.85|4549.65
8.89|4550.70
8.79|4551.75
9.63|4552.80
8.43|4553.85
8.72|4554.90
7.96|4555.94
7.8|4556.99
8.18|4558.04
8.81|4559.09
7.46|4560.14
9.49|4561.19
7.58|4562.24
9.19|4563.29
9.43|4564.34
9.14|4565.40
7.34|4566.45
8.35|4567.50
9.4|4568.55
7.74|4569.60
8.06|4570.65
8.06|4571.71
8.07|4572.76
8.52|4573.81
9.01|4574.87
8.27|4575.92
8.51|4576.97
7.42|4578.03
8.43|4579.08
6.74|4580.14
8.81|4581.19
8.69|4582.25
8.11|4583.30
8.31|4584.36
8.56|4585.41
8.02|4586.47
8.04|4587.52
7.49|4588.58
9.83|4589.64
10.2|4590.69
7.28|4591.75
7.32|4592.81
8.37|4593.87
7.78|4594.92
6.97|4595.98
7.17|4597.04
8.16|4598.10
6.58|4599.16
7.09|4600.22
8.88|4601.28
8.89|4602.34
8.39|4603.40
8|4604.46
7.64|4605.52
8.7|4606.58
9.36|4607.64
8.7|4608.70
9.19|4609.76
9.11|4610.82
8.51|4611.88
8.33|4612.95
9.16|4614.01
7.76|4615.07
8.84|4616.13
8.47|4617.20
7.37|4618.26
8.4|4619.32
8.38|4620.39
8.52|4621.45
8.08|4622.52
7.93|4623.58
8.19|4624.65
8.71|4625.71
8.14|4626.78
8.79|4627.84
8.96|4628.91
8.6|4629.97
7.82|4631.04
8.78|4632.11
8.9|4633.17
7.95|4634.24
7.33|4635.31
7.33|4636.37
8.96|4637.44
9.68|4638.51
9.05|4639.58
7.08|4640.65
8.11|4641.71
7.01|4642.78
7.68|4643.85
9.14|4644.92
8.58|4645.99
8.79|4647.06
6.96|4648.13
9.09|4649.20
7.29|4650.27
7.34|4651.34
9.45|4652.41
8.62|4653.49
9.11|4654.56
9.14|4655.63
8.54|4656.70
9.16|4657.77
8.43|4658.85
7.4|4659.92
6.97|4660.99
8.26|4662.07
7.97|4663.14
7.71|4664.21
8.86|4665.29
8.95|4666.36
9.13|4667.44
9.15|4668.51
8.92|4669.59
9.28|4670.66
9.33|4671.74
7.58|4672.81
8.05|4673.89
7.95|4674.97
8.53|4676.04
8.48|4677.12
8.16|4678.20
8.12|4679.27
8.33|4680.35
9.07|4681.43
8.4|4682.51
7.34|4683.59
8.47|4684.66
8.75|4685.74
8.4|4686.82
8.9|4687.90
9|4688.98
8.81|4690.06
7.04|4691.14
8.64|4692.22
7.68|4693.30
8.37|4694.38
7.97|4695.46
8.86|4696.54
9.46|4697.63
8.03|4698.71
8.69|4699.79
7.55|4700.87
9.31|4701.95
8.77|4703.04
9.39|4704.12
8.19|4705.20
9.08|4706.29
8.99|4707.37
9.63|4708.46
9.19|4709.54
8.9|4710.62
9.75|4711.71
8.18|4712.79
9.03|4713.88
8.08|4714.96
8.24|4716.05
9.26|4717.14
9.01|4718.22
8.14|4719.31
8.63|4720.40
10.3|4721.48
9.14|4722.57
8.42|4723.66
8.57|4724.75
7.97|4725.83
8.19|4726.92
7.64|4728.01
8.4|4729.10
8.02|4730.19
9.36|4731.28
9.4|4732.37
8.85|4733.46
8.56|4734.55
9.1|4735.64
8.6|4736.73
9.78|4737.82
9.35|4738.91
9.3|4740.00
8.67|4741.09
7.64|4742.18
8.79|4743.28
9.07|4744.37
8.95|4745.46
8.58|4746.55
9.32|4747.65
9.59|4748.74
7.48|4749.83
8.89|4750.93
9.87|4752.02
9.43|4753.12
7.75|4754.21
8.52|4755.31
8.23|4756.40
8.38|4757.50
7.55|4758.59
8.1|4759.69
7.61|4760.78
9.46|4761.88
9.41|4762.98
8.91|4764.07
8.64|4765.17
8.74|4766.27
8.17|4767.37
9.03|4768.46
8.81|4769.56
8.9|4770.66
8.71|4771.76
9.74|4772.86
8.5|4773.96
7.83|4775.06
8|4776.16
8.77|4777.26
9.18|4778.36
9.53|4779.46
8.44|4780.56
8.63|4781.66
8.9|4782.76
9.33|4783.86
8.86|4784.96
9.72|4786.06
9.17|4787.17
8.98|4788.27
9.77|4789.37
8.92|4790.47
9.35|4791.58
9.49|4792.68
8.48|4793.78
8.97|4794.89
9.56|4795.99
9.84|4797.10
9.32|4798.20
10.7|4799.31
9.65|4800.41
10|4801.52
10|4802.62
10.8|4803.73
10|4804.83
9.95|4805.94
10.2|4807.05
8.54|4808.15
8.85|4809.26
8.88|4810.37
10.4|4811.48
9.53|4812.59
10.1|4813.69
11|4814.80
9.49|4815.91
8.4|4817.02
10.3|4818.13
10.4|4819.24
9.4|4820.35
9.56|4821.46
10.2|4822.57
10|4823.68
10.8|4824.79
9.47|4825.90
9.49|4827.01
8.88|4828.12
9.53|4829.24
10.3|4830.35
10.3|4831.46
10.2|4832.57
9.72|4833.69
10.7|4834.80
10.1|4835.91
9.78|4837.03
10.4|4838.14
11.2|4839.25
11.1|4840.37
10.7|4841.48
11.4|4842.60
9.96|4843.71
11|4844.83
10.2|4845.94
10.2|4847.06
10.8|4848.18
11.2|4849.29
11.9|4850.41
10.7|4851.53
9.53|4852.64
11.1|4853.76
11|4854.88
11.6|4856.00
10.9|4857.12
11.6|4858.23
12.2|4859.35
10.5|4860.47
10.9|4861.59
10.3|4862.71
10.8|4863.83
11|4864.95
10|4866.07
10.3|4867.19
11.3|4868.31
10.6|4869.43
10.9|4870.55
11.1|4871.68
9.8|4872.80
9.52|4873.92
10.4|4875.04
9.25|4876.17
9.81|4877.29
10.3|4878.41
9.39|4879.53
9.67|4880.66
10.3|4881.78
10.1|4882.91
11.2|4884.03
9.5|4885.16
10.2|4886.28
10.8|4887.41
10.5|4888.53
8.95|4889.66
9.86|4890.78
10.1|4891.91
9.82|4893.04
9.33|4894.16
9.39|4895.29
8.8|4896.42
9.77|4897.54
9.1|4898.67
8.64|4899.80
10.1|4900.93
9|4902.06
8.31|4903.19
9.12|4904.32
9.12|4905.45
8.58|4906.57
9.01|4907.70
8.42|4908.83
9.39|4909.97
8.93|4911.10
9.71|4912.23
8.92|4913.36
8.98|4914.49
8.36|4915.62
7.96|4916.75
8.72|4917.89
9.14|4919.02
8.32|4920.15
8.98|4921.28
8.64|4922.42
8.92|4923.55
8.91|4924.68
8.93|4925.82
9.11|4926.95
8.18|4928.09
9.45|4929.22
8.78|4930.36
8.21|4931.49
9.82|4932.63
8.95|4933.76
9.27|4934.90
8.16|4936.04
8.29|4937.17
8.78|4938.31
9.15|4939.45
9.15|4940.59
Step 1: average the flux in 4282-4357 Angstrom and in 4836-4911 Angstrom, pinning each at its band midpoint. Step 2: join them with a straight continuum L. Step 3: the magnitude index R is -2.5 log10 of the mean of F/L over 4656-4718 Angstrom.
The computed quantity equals 0.14 mag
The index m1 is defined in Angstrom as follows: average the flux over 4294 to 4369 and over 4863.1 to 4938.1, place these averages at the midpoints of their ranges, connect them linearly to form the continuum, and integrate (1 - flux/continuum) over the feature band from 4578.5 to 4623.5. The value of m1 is 4.12 Angstrom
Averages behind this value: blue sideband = 8.76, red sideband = 9.44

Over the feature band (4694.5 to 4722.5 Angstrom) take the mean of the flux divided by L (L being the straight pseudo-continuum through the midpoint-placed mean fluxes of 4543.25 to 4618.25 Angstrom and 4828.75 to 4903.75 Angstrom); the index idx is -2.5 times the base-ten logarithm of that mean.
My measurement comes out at 0.05 mag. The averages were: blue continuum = 8.35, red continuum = 10.3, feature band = 8.82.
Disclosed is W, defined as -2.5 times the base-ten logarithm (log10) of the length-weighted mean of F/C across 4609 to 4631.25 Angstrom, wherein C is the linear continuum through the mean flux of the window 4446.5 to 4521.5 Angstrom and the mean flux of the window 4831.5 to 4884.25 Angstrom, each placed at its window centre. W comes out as 0.102 mag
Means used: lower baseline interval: 8.55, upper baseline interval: 10.6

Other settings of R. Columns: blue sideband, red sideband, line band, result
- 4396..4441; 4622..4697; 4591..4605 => 0.09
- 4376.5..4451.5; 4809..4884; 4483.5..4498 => 0.11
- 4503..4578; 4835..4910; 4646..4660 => 0.08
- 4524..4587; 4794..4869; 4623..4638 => 0.08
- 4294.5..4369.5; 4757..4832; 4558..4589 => 0.09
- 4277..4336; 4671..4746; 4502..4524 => 0.03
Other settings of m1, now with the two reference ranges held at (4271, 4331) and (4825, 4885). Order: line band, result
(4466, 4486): 1.5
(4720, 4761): 5.9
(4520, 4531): 1.1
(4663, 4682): 2.7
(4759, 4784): 3.7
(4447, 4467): 2.0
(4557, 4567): 1.2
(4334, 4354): 1.4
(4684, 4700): 2.5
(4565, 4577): 1.7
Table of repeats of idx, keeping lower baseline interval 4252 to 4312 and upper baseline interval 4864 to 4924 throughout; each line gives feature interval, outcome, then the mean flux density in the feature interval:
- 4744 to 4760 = 0.095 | 8.65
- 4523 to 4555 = 0.092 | 8.51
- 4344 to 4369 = 0.081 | 8.44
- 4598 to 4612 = 0.115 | 8.38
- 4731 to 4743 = 0.056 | 8.95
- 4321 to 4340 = 0.028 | 8.85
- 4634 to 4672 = 0.120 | 8.38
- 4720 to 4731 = 0.105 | 8.55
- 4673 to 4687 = 0.134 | 8.29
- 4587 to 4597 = 0.151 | 8.09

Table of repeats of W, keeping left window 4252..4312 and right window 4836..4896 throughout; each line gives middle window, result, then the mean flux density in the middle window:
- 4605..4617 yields 0.14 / 8.66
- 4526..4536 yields 0.11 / 8.68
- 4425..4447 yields 0.12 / 8.43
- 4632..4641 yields 0.19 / 8.35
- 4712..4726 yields 0.16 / 8.73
